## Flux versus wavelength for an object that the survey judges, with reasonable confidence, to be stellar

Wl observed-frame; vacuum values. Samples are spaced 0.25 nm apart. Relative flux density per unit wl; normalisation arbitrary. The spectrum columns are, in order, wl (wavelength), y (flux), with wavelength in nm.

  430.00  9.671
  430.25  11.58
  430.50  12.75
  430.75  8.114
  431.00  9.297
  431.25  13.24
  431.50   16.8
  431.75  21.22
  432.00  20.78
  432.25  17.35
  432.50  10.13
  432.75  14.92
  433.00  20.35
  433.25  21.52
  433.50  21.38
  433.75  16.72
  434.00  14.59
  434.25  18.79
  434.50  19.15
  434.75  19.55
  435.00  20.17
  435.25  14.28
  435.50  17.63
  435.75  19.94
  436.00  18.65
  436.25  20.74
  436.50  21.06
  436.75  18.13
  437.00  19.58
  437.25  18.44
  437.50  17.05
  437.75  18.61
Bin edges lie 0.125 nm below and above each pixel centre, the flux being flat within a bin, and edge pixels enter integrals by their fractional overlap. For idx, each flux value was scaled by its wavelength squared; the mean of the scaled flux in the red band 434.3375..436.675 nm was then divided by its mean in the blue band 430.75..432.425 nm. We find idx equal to 1.2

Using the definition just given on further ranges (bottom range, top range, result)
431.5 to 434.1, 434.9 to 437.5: 1.07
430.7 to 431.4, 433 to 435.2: 1.79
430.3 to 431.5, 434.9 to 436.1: 1.60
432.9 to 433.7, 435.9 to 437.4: 0.95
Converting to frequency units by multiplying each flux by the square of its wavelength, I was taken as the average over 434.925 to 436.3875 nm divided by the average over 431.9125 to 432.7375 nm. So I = 1.2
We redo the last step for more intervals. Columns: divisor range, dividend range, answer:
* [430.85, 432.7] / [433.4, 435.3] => 1.19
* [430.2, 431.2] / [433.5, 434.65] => 1.71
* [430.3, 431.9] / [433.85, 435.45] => 1.33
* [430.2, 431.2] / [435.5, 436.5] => 1.91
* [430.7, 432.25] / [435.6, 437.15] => 1.30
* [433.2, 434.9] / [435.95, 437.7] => 1.03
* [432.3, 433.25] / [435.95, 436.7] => 1.26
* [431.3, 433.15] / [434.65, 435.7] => 1.06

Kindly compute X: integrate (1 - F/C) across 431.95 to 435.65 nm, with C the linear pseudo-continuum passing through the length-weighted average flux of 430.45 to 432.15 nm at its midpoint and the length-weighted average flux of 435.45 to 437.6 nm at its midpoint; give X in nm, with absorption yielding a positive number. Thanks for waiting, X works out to -0.22 nm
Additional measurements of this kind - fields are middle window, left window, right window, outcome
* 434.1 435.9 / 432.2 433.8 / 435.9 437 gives 0.03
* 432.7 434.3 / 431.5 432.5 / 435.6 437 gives 0.02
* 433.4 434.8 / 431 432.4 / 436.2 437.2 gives 0.00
